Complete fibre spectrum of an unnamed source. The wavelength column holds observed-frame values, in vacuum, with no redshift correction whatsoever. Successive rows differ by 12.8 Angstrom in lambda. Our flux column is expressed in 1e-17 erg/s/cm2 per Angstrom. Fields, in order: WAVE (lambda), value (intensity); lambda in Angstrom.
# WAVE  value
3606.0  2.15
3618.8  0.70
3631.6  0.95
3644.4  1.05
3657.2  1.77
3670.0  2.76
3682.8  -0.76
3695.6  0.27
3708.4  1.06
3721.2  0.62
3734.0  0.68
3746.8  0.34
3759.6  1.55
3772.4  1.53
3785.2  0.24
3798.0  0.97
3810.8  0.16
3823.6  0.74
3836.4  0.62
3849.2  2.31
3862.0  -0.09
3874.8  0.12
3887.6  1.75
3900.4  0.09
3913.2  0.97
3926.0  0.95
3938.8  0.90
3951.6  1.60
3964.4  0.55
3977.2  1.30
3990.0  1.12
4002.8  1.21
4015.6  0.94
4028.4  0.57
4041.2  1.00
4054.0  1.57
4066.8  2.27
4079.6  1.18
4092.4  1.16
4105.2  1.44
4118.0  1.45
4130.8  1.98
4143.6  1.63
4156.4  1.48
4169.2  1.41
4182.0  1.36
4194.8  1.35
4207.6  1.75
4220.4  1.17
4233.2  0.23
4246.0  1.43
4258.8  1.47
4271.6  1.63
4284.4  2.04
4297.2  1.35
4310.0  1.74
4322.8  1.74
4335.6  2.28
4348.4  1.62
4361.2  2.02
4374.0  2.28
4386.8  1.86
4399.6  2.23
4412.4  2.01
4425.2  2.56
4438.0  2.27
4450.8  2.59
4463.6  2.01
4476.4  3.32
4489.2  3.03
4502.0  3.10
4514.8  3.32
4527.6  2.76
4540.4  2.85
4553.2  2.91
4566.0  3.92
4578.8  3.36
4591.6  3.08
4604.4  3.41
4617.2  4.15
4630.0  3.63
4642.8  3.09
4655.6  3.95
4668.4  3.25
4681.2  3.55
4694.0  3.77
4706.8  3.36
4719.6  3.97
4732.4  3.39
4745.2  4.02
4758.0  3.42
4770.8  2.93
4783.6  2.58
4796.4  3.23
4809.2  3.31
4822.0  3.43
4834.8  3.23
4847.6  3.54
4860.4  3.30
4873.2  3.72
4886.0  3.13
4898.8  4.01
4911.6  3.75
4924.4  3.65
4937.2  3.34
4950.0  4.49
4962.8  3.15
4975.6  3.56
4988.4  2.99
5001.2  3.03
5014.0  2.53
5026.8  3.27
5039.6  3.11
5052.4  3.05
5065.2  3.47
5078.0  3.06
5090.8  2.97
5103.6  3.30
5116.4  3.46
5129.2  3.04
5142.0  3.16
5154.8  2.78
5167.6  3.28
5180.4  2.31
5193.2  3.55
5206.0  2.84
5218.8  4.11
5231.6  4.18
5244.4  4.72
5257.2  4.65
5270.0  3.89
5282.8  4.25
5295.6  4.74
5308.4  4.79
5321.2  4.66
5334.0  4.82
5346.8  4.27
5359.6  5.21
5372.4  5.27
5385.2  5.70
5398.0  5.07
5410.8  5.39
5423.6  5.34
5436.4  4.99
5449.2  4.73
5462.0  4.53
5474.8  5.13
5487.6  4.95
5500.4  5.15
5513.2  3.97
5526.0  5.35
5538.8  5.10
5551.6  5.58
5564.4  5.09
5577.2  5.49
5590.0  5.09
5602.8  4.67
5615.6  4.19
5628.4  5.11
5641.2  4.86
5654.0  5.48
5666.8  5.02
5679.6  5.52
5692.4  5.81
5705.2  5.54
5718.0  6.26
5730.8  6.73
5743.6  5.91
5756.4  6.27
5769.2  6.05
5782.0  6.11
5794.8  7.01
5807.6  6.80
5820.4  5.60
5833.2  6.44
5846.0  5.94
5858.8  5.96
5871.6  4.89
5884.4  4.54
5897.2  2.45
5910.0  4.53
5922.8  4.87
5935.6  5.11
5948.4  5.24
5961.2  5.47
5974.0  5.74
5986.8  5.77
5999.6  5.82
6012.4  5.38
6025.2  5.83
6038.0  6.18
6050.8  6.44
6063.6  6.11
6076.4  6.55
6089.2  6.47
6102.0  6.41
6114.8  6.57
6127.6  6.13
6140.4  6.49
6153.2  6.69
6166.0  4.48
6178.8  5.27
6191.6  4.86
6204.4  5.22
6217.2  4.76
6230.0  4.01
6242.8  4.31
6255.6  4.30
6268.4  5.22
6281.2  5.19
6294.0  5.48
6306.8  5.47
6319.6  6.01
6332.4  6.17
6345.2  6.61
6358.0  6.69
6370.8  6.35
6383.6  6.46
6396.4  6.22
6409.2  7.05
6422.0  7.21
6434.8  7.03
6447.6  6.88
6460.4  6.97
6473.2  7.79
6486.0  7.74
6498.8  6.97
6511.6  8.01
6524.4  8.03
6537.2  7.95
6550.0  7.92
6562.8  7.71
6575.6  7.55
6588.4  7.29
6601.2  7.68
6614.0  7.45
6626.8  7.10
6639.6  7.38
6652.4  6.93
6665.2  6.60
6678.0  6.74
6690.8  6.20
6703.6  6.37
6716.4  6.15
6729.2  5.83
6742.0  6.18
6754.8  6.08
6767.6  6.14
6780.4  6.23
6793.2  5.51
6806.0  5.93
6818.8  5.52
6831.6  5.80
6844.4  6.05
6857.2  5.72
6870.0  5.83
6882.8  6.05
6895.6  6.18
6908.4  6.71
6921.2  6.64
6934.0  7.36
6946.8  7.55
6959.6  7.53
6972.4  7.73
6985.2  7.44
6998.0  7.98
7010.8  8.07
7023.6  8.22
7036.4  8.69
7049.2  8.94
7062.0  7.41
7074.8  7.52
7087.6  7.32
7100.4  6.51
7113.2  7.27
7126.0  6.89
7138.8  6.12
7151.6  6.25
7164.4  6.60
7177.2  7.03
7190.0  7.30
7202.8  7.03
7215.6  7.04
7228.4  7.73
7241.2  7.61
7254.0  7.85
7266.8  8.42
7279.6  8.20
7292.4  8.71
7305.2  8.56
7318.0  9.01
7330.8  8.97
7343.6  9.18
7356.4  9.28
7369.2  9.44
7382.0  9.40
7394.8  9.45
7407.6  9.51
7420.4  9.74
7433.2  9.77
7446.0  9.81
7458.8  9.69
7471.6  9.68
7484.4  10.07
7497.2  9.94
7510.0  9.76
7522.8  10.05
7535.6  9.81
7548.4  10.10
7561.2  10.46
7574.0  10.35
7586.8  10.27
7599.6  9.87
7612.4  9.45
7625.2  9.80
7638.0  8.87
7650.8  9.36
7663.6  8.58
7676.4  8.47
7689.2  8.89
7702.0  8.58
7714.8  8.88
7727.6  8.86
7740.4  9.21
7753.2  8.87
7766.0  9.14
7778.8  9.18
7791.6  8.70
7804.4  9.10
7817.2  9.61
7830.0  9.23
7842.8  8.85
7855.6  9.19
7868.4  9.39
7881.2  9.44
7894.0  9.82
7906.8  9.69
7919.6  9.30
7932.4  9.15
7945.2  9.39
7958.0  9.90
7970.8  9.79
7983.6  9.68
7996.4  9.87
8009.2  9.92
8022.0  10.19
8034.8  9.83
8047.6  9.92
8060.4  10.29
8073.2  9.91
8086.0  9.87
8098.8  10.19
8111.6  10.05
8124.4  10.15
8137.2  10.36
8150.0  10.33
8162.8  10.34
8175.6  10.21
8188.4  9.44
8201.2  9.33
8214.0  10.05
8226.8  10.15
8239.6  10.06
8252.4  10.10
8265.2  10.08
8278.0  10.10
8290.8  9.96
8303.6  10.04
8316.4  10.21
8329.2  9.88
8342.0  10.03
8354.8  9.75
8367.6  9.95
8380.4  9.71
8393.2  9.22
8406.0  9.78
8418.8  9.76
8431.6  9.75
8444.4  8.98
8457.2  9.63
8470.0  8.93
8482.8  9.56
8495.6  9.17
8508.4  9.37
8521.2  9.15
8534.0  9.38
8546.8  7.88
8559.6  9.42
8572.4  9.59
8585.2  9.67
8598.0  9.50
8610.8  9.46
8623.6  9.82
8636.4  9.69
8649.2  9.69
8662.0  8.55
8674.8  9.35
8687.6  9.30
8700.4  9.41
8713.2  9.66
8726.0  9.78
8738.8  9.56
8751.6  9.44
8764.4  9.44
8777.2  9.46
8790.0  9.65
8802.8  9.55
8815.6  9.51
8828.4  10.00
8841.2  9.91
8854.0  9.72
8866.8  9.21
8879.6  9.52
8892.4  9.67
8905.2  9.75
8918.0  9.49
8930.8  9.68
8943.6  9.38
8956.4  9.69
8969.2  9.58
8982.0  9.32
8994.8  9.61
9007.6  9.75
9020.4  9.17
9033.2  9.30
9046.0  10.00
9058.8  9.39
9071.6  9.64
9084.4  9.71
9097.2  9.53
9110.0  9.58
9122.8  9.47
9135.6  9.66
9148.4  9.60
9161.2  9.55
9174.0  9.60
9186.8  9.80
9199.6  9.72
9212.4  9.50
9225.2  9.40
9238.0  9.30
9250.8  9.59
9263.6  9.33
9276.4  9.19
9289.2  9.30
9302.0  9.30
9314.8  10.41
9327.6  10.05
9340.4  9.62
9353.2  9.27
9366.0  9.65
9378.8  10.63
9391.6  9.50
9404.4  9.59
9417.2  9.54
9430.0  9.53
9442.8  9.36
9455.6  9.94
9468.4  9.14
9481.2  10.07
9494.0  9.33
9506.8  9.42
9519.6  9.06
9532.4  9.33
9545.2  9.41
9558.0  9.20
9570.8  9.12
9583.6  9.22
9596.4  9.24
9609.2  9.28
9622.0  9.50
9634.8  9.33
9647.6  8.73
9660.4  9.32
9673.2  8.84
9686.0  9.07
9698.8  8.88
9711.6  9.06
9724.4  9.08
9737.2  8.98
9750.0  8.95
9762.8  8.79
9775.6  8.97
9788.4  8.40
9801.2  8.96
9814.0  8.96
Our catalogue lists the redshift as 0.00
